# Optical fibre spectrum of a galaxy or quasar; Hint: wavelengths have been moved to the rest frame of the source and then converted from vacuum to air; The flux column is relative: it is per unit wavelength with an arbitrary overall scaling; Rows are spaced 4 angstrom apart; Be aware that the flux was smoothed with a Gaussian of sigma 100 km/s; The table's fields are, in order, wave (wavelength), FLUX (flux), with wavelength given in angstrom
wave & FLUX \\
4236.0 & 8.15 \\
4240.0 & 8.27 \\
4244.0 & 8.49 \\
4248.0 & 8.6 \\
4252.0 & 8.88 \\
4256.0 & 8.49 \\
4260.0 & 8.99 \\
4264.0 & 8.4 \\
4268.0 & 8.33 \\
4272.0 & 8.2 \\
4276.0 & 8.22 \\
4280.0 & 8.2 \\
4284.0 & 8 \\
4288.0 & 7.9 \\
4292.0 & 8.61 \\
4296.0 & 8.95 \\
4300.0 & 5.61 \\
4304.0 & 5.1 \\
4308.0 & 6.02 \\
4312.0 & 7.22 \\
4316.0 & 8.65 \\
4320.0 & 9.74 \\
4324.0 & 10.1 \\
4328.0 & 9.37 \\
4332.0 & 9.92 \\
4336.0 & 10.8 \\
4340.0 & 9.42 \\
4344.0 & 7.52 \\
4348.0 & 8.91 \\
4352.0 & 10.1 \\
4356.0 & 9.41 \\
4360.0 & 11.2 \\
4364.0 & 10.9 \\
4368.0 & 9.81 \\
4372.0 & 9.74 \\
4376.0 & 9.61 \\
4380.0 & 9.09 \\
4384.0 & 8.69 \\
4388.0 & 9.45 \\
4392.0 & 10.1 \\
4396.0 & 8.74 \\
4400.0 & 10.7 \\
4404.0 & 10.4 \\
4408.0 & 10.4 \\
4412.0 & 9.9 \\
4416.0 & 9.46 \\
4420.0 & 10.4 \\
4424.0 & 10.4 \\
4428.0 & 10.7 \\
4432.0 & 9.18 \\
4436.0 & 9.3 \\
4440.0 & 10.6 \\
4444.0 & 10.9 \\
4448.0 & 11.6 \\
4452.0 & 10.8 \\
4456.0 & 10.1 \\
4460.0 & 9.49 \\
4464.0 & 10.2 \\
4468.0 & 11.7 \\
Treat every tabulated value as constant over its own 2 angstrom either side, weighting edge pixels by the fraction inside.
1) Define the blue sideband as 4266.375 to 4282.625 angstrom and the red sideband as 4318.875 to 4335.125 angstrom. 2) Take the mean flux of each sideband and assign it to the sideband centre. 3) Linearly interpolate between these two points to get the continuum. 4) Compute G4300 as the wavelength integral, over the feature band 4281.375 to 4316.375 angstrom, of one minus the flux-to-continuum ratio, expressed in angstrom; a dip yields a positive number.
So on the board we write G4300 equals 6.5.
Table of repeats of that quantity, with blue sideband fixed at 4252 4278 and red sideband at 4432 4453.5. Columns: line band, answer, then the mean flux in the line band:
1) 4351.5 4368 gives -1.4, 10.4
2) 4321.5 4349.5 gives -0.5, 9.45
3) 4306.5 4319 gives 2.1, 7.54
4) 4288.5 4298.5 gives 0.3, 8.49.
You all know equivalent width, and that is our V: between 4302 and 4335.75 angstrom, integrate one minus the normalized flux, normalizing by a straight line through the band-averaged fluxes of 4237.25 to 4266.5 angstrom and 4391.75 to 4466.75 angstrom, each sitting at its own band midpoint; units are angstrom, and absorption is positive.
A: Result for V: 3.0 angstrom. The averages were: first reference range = 8.57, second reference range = 10.2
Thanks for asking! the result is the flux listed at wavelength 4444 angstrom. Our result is 10.9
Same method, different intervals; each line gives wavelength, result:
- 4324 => 10.1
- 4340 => 9.42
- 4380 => 9.09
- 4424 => 10.4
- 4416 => 9.46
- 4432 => 9.18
